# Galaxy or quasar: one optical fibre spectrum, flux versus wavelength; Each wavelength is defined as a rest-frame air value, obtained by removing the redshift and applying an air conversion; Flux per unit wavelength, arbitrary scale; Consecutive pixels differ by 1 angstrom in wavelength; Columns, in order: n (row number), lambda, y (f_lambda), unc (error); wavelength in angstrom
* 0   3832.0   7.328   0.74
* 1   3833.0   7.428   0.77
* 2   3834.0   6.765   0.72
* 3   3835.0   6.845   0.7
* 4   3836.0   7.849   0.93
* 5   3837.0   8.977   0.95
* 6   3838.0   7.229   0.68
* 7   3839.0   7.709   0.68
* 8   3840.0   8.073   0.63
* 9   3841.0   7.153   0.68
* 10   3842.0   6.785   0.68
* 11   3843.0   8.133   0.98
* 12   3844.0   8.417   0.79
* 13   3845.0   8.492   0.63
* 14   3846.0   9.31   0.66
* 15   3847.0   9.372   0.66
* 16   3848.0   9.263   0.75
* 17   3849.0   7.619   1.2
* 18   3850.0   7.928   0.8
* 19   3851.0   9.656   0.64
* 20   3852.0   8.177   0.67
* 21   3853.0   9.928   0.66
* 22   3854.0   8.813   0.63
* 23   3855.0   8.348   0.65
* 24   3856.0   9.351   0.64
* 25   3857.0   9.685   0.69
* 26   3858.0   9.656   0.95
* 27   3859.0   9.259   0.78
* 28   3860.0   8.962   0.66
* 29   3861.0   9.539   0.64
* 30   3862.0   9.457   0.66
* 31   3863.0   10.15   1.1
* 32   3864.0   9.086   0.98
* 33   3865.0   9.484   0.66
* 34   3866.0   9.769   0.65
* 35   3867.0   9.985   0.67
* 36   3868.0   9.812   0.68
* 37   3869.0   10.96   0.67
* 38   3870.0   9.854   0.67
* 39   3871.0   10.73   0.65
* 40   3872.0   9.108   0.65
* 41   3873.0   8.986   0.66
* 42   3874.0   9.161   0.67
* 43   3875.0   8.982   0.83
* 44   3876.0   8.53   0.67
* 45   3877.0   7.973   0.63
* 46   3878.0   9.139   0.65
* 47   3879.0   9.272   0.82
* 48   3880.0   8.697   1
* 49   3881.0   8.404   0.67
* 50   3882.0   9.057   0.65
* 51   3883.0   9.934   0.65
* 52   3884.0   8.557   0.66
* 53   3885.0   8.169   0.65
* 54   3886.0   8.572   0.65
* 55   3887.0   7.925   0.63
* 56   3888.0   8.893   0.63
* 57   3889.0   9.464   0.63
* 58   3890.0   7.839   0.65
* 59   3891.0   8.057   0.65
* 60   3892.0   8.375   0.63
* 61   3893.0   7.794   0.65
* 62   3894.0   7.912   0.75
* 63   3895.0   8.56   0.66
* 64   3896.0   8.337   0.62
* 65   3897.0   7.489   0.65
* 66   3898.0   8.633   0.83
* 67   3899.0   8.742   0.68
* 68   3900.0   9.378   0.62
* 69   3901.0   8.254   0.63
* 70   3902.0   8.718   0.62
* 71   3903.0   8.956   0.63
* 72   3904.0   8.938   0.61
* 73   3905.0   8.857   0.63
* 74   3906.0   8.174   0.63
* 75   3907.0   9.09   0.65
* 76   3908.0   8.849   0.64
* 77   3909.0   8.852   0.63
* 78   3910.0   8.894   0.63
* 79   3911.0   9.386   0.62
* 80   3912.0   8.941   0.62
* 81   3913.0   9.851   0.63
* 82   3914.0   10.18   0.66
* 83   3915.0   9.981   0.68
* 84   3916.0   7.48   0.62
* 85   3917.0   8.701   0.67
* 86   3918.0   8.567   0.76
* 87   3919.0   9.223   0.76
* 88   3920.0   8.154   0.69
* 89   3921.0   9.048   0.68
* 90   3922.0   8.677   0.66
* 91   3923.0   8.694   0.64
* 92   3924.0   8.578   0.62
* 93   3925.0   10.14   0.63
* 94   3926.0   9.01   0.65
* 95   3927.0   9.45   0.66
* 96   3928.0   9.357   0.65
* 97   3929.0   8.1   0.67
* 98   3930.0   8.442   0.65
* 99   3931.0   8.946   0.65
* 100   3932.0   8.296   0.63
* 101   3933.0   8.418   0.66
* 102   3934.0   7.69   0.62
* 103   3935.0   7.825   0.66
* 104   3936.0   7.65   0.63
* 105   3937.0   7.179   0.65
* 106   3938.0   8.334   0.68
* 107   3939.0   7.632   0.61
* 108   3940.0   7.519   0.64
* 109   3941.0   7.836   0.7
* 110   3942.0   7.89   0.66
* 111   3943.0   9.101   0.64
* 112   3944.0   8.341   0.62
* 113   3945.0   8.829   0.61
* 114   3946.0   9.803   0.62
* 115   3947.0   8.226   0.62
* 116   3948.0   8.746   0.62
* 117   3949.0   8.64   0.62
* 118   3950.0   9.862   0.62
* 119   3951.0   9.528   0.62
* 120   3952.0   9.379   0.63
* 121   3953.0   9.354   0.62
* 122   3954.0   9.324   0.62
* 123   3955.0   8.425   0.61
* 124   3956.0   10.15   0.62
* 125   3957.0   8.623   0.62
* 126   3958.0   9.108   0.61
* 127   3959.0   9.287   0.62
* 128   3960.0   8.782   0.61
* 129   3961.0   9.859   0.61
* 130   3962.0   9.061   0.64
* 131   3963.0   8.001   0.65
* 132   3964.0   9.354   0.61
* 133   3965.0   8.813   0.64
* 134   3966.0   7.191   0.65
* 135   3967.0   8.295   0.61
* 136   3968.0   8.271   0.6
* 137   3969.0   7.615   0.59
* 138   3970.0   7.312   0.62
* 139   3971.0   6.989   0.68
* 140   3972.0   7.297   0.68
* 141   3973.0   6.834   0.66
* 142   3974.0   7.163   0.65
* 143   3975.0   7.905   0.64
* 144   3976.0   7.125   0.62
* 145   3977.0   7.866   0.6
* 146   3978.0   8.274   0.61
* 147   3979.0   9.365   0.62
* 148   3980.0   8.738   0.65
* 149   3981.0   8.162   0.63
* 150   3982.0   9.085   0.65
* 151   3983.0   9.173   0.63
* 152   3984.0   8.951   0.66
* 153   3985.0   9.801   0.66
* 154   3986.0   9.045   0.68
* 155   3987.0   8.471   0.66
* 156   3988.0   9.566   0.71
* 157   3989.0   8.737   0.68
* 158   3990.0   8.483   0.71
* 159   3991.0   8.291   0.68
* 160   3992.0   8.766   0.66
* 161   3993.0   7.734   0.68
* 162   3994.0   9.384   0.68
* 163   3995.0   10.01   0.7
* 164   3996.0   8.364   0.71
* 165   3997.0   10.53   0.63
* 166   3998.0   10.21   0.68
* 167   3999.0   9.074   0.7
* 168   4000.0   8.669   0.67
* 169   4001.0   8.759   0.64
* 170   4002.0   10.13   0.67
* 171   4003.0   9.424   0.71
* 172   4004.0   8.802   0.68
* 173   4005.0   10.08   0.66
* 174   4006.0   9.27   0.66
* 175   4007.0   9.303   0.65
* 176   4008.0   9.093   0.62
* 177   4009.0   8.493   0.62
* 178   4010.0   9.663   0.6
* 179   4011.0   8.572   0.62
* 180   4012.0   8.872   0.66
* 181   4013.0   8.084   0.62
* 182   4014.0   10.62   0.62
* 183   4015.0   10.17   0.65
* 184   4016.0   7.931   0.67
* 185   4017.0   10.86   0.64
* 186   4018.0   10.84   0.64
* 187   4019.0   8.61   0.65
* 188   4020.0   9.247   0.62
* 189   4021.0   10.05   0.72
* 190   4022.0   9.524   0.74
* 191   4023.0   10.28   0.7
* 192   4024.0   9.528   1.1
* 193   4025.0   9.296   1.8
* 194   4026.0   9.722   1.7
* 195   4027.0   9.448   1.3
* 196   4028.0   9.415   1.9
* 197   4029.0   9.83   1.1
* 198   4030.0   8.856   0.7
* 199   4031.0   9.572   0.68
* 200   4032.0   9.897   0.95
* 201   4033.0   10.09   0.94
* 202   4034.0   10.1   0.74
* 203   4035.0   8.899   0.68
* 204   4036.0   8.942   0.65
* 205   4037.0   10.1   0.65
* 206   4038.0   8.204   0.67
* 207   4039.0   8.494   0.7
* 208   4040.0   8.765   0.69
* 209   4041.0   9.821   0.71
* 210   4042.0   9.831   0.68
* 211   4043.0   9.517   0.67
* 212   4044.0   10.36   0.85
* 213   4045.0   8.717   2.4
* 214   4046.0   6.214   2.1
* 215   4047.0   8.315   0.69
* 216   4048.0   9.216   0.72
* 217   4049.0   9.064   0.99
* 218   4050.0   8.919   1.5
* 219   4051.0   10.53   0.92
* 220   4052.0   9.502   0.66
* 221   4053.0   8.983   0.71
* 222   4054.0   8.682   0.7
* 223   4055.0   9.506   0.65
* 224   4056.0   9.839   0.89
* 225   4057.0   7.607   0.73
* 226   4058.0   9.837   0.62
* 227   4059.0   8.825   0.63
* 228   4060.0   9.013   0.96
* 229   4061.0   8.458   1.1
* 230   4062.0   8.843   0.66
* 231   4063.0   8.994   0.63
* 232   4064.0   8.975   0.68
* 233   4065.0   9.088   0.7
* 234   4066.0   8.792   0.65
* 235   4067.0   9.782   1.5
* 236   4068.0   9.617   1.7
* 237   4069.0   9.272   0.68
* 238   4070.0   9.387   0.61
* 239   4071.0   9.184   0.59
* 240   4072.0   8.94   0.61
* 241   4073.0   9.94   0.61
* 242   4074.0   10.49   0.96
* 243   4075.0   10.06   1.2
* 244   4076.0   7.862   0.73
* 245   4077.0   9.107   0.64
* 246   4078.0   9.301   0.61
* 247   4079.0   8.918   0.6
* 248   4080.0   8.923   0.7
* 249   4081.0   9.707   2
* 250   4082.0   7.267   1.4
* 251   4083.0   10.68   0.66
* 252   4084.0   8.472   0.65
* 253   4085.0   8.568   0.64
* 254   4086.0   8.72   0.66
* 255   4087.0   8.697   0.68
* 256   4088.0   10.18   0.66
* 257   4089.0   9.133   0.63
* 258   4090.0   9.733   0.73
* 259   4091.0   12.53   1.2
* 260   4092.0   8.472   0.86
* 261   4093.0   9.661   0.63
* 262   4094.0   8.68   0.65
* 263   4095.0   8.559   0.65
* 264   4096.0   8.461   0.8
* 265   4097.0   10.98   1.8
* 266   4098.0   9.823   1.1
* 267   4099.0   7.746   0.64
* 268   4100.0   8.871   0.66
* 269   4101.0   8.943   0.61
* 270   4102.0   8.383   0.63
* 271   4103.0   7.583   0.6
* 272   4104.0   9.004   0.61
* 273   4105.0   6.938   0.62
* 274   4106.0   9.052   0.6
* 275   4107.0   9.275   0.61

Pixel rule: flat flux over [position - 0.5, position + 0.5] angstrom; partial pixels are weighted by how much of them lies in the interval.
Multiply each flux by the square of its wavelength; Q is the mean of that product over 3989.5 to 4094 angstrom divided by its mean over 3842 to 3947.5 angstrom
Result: 1.1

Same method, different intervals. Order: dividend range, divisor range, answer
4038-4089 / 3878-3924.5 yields 1.13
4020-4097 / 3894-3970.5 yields 1.13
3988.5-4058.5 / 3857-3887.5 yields 1.08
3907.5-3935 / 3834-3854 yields 1.12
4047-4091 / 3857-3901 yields 1.13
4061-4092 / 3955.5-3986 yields 1.16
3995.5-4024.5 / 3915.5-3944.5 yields 1.16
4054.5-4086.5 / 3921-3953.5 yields 1.13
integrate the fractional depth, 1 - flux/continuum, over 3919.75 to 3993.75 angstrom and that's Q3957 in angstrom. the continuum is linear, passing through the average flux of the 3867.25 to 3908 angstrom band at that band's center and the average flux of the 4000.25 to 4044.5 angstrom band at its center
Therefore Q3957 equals 4.8 angstrom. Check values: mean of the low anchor 8.81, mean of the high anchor 9.44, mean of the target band 8.54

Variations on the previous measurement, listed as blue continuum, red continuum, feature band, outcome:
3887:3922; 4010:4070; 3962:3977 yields 2.0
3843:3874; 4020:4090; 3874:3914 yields 2.5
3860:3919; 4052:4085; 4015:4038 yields -1.2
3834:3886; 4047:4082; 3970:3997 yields 1.8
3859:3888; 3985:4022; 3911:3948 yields 2.4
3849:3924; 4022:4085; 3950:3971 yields 0.7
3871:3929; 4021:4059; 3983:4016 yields 0.0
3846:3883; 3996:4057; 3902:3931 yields 1.0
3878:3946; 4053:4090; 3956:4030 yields -0.4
